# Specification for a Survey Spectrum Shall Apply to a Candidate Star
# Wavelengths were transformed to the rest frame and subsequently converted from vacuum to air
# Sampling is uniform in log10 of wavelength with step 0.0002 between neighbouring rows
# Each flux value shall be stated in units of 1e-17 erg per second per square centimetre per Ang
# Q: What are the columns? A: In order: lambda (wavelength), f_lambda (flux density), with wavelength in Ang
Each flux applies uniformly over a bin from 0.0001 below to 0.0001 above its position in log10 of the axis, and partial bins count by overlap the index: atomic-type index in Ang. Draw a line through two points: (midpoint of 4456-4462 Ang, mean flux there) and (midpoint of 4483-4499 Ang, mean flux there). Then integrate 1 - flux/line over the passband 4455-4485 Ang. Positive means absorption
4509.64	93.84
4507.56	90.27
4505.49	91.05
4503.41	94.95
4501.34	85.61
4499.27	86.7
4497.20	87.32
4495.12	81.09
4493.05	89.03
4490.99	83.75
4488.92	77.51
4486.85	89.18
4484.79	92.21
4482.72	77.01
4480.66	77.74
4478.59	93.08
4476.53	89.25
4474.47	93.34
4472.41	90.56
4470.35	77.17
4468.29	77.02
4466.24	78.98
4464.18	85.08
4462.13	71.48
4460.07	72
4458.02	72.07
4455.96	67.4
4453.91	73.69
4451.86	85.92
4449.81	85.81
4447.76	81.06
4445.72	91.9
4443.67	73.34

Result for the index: -1.8 Ang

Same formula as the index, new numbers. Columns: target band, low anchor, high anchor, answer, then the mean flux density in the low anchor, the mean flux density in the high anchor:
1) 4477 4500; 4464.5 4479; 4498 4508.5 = 0.7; 85.3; 89.7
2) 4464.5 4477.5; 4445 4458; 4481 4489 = -0.3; 80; 84.2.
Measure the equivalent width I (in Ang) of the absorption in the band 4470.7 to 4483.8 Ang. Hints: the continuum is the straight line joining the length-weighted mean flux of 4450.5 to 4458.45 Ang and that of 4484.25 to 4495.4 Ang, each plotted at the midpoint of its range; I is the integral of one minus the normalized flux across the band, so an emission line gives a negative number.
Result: -0.72 Ang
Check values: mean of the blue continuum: 75.4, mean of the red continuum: 85.5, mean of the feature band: 86.3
